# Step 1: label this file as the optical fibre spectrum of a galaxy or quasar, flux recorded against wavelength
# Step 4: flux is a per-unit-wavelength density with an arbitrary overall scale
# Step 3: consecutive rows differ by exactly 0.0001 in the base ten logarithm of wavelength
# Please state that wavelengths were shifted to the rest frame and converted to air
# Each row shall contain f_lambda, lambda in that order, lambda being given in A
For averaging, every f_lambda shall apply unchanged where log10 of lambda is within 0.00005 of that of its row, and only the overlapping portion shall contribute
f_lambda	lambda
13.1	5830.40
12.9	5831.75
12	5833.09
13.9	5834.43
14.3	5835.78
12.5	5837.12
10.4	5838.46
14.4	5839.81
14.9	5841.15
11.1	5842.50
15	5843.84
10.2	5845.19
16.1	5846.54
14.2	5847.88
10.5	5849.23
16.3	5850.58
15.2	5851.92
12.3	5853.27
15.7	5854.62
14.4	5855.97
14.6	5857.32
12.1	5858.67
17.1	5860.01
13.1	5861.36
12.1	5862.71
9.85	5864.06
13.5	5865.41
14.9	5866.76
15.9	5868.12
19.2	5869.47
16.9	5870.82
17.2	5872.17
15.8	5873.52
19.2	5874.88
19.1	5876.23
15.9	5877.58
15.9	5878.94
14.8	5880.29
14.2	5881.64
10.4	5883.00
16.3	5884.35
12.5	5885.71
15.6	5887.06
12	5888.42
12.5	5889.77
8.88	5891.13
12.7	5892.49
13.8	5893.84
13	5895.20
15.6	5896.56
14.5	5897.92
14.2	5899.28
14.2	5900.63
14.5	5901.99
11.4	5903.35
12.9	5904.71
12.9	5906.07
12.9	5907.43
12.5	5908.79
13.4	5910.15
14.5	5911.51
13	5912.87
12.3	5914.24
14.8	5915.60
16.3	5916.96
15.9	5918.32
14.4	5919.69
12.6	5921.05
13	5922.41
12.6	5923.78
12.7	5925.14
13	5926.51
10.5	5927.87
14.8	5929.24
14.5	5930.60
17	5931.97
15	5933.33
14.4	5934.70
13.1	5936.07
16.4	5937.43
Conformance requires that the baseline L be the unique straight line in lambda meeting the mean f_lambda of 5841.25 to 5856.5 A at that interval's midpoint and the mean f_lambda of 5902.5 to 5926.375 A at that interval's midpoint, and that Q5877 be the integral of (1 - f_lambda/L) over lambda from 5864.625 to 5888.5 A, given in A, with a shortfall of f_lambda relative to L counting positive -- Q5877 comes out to -3.4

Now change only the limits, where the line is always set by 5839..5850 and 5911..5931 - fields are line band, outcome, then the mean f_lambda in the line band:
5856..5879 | -3.44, 15.4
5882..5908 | 0.59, 13.2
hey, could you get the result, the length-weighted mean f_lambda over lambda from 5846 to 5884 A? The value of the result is 14.9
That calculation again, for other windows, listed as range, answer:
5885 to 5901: 13.3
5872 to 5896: 14.4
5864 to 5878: 16.4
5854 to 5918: 14.2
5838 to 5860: 13.7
